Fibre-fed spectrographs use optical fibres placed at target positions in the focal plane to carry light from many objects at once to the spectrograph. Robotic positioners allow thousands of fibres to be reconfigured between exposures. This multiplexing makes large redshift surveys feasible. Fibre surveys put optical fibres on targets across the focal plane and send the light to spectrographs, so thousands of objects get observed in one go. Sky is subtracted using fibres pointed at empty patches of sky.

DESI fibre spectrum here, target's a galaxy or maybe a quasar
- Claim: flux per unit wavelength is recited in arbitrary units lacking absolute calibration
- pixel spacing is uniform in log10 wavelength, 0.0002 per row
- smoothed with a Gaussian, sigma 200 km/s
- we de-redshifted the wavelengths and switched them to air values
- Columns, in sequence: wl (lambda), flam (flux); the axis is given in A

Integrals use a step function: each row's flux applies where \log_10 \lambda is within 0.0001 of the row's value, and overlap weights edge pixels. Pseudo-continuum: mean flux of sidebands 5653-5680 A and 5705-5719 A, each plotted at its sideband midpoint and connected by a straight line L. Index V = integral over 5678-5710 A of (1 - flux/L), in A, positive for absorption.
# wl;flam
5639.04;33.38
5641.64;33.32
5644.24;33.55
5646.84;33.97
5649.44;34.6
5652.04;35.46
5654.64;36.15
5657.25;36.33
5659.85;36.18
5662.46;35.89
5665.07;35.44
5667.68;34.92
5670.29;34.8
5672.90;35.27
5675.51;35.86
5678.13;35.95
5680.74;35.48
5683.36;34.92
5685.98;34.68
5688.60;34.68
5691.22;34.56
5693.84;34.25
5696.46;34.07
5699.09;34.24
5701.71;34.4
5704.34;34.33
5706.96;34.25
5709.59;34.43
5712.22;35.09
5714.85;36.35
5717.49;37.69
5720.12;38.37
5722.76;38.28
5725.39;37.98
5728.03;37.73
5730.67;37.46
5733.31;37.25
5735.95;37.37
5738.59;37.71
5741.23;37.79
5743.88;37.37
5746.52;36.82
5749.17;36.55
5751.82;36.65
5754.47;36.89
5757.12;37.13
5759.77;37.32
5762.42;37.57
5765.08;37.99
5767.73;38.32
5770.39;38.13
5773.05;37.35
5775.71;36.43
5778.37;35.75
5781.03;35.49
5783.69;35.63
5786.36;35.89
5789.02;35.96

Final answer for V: 0.9 A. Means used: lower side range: 35.7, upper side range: 35.6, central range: 34.6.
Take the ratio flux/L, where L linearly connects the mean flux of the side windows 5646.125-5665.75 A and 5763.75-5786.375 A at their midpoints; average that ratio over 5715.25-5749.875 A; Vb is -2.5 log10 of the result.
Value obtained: -0.03 mag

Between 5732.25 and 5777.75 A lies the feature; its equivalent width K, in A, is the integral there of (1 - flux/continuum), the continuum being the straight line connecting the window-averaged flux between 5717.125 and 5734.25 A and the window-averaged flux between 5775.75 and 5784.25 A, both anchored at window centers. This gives -0.7 A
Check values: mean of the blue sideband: 37.8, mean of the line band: 37.3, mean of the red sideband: 35.8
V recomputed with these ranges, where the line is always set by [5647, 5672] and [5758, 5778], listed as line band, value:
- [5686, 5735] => 0.78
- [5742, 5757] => 0.09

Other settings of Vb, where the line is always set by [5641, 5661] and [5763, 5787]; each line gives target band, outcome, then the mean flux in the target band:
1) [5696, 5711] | 0.05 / 34.3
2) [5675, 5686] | 0.00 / 35.4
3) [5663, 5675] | 0.00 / 35.2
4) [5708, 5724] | -0.02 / 36.6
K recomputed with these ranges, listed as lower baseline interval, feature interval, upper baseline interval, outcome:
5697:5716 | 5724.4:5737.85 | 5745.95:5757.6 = -0.7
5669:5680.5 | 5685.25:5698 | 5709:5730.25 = 0.6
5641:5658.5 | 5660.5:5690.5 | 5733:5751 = 0.2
